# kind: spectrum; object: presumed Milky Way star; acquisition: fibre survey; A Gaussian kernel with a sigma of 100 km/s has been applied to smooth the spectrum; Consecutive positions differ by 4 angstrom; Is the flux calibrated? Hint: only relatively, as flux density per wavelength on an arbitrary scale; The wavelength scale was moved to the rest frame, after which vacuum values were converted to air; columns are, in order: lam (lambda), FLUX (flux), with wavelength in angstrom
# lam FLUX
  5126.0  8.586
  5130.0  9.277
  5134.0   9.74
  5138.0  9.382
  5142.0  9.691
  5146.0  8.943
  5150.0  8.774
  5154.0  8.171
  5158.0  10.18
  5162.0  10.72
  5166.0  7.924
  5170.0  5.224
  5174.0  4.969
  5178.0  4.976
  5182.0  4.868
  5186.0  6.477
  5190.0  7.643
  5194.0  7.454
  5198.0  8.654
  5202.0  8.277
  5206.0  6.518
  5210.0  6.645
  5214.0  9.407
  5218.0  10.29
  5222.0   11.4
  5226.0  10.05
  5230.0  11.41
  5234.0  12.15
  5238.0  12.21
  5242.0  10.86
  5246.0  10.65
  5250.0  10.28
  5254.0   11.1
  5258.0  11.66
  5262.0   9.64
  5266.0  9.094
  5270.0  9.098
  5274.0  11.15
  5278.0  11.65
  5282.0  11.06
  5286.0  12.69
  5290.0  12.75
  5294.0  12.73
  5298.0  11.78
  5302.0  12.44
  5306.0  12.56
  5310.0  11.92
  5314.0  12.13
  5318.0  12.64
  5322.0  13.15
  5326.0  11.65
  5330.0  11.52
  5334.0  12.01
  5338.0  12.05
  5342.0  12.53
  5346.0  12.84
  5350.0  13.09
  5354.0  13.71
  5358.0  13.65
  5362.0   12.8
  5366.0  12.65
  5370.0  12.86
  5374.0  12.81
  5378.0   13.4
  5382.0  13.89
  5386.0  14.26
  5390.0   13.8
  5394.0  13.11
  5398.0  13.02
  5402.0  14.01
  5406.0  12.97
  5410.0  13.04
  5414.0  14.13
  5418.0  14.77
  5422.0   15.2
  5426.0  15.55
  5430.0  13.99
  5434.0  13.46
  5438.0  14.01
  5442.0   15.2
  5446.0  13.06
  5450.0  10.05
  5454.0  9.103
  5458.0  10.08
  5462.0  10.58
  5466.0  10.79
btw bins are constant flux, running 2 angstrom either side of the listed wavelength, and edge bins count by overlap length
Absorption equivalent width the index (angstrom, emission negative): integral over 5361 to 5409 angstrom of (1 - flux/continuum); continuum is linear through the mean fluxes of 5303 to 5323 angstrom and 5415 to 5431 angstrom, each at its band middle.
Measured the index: 2.5 angstrom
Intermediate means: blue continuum 12.4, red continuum 14.9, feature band 13.3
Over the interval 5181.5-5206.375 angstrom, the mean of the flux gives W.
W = 7.3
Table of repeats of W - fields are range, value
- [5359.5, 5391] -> 13.3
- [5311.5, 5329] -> 12.3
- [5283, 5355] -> 12.4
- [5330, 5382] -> 12.9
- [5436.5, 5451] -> 13.3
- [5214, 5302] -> 11.1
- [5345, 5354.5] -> 13.2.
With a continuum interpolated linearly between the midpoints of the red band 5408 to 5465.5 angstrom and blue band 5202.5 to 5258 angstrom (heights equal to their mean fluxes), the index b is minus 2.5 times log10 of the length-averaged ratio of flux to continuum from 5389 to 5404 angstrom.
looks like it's -0.09 mag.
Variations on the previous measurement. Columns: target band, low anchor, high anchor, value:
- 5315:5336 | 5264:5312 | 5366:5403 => 0.01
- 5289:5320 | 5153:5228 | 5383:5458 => -0.17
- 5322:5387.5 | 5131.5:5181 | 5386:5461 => -0.08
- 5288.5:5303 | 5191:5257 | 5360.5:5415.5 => -0.10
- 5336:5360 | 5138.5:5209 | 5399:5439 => -0.06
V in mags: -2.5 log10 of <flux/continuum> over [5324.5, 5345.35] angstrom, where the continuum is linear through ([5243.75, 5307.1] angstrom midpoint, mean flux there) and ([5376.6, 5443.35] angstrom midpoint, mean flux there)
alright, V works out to 0.04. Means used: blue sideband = 11.3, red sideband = 14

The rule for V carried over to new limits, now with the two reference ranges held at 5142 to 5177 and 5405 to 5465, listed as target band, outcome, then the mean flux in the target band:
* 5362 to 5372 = -0.09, 12.8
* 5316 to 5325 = -0.17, 12.8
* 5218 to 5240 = -0.21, 11.3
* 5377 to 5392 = -0.15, 13.9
